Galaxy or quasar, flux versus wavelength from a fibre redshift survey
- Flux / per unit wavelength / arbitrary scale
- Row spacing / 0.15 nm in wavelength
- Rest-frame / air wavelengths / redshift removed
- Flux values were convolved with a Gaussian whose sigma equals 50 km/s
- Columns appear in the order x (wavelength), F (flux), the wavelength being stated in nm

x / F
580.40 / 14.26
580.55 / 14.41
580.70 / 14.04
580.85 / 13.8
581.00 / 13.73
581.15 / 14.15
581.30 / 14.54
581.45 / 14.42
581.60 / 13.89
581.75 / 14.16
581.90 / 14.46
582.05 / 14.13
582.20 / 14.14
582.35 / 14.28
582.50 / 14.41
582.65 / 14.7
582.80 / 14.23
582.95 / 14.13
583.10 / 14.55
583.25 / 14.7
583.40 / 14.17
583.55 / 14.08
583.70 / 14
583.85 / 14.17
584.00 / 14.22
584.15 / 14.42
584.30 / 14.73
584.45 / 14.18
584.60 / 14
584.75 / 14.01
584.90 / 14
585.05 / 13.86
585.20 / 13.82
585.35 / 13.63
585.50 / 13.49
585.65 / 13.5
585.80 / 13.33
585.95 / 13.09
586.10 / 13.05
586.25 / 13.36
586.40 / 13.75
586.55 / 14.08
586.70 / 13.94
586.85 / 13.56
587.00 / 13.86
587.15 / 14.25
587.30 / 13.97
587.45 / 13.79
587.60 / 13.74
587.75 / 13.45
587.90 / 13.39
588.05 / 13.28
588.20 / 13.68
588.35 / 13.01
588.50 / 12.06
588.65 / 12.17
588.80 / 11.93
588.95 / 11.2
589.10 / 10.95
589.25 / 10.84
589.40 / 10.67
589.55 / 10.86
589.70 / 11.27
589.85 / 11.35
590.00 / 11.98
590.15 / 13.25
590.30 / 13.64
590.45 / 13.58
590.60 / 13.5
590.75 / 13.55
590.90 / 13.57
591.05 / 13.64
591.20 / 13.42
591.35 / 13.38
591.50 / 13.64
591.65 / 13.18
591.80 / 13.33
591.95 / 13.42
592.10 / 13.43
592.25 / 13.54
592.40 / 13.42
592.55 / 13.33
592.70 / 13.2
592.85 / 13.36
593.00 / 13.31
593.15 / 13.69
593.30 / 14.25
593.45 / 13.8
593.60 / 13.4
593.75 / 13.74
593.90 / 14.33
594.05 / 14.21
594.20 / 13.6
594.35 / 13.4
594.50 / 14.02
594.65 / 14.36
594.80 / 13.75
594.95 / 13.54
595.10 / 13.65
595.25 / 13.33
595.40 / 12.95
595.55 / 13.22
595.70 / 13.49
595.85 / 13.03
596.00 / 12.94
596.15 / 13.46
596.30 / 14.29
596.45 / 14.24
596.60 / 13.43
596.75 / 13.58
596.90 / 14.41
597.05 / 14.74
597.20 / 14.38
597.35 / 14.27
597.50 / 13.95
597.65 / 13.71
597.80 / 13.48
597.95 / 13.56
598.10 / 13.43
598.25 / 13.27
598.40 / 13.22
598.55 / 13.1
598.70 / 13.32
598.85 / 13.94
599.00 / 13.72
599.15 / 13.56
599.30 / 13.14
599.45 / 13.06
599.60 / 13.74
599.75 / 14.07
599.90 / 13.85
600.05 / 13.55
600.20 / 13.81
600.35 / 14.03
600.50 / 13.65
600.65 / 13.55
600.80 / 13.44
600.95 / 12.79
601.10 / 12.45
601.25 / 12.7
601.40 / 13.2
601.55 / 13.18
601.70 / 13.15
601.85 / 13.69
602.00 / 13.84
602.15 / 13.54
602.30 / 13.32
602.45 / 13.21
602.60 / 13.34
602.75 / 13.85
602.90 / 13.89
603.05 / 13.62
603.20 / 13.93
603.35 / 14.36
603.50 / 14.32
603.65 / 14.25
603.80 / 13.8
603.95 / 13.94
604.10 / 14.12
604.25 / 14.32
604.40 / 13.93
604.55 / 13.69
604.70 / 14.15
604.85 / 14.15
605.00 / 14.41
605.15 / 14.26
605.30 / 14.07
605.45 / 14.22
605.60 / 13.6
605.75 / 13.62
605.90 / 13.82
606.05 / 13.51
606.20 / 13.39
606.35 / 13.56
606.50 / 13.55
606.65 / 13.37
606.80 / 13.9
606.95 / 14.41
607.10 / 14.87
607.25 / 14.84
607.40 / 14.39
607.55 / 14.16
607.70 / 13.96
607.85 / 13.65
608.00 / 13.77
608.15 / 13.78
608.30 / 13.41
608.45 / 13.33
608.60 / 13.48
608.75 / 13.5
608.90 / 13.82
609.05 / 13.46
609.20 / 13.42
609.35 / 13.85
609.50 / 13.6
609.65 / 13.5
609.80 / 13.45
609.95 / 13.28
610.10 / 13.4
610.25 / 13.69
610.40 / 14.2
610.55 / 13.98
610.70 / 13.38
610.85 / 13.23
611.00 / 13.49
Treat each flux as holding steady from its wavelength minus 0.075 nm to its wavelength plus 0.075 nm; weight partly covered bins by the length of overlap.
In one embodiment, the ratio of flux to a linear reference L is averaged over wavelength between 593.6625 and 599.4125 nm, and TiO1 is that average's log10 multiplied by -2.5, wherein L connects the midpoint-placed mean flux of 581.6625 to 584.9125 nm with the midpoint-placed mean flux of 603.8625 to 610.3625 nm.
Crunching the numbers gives 0.03 mag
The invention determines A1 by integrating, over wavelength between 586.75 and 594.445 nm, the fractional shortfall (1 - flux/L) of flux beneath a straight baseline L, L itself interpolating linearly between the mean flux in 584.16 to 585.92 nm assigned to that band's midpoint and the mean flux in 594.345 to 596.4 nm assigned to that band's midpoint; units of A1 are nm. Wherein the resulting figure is 0.33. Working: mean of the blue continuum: 13.9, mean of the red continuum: 13.5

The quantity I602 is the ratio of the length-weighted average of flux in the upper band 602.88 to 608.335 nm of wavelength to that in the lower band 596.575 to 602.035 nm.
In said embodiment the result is 1.0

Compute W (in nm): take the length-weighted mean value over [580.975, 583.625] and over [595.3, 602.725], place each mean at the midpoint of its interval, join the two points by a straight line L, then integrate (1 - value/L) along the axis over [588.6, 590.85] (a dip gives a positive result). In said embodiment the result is 0.30 nm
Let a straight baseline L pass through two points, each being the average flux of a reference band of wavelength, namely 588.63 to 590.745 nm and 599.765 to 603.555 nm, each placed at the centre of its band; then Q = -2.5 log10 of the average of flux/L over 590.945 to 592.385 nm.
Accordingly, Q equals -0.10 mag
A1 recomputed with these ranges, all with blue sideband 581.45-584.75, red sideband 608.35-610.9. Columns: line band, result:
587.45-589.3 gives 0.21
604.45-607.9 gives -0.08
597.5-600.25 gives 0.06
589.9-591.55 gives 0.09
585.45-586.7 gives 0.06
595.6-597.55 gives 0.01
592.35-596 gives 0.10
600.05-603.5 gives 0.07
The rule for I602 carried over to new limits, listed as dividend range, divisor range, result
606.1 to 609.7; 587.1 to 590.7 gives 1.10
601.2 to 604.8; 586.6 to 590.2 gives 1.09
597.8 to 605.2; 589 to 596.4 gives 1.03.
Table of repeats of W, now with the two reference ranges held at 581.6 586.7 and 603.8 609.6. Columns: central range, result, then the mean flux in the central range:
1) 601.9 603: 0.026 nm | 13.6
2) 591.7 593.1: 0.060 nm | 13.4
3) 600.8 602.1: 0.071 nm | 13.2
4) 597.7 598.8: 0.045 nm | 13.4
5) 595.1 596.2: 0.057 nm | 13.2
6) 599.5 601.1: 0.038 nm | 13.6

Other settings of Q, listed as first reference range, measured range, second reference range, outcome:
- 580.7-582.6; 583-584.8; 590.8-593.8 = -0.018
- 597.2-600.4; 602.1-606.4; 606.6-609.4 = -0.008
